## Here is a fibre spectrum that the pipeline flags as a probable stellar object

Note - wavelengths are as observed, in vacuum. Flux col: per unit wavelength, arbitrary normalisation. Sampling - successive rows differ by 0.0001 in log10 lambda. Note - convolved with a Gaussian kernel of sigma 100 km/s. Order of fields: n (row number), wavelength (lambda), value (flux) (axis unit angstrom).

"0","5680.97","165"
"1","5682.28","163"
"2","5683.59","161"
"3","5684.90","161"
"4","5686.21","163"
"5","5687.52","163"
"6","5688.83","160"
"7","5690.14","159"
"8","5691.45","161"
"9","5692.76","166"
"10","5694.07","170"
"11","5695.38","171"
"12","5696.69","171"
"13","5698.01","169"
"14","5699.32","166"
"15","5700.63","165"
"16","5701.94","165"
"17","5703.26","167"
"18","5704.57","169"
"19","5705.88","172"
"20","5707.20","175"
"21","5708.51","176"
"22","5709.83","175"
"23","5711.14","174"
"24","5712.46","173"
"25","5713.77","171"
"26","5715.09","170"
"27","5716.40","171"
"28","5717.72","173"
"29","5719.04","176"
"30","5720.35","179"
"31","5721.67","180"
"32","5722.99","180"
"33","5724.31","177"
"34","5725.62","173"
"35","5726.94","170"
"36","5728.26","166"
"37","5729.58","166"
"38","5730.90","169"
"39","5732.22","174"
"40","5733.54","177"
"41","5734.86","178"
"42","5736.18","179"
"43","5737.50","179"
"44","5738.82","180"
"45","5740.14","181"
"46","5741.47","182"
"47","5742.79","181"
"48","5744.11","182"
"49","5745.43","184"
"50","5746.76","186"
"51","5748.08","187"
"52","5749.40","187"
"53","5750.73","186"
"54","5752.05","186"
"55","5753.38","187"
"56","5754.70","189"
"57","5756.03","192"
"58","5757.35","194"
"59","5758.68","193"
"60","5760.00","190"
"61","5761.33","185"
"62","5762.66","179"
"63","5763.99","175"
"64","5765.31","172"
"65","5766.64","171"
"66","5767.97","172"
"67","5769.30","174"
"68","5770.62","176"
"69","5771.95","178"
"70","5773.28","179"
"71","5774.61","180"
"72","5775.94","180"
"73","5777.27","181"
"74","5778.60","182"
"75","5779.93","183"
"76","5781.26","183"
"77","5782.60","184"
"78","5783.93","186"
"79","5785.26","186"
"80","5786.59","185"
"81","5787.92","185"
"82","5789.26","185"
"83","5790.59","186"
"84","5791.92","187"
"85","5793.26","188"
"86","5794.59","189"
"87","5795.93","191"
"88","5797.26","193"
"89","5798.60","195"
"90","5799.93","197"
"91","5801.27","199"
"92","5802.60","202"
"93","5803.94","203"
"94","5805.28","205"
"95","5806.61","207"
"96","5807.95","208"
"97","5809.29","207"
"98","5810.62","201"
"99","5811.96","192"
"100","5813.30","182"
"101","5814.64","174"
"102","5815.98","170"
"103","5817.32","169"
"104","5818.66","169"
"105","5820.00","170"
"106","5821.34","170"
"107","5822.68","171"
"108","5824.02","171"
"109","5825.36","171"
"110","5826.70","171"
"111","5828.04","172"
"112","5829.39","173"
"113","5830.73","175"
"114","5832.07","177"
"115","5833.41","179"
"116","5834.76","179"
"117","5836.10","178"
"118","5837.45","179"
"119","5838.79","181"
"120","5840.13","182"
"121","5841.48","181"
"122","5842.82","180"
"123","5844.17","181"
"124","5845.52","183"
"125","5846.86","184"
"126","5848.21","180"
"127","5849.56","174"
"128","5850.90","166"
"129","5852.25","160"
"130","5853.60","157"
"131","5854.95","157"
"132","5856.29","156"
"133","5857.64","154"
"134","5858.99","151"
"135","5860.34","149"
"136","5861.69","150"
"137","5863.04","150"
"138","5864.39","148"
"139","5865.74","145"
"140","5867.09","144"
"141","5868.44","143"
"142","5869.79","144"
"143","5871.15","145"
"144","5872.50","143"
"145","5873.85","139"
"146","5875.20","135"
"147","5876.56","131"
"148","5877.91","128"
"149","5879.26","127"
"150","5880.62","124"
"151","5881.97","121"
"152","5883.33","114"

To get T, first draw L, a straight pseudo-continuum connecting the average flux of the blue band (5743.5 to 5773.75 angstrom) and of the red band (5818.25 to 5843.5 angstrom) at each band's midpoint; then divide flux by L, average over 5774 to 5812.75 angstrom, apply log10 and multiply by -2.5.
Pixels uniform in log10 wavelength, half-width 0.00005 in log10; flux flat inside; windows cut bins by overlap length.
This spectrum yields -0.07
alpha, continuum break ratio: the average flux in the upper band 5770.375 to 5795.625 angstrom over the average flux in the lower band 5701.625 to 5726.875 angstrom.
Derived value 1.06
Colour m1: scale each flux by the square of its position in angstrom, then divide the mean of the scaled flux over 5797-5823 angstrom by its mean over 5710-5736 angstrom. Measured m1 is 1.1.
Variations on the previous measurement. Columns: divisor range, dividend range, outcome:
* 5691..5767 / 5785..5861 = 1.05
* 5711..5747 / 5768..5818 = 1.09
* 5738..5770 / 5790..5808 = 1.09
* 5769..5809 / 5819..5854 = 0.94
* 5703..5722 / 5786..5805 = 1.14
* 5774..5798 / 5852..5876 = 0.82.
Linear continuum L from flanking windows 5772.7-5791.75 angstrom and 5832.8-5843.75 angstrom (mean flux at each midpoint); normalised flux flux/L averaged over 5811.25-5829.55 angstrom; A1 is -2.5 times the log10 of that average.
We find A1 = 0.05 mag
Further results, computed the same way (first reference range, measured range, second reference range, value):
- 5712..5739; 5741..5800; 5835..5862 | -0.071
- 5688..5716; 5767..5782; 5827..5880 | -0.088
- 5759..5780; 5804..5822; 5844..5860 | -0.090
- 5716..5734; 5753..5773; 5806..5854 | -0.039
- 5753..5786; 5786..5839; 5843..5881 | -0.101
